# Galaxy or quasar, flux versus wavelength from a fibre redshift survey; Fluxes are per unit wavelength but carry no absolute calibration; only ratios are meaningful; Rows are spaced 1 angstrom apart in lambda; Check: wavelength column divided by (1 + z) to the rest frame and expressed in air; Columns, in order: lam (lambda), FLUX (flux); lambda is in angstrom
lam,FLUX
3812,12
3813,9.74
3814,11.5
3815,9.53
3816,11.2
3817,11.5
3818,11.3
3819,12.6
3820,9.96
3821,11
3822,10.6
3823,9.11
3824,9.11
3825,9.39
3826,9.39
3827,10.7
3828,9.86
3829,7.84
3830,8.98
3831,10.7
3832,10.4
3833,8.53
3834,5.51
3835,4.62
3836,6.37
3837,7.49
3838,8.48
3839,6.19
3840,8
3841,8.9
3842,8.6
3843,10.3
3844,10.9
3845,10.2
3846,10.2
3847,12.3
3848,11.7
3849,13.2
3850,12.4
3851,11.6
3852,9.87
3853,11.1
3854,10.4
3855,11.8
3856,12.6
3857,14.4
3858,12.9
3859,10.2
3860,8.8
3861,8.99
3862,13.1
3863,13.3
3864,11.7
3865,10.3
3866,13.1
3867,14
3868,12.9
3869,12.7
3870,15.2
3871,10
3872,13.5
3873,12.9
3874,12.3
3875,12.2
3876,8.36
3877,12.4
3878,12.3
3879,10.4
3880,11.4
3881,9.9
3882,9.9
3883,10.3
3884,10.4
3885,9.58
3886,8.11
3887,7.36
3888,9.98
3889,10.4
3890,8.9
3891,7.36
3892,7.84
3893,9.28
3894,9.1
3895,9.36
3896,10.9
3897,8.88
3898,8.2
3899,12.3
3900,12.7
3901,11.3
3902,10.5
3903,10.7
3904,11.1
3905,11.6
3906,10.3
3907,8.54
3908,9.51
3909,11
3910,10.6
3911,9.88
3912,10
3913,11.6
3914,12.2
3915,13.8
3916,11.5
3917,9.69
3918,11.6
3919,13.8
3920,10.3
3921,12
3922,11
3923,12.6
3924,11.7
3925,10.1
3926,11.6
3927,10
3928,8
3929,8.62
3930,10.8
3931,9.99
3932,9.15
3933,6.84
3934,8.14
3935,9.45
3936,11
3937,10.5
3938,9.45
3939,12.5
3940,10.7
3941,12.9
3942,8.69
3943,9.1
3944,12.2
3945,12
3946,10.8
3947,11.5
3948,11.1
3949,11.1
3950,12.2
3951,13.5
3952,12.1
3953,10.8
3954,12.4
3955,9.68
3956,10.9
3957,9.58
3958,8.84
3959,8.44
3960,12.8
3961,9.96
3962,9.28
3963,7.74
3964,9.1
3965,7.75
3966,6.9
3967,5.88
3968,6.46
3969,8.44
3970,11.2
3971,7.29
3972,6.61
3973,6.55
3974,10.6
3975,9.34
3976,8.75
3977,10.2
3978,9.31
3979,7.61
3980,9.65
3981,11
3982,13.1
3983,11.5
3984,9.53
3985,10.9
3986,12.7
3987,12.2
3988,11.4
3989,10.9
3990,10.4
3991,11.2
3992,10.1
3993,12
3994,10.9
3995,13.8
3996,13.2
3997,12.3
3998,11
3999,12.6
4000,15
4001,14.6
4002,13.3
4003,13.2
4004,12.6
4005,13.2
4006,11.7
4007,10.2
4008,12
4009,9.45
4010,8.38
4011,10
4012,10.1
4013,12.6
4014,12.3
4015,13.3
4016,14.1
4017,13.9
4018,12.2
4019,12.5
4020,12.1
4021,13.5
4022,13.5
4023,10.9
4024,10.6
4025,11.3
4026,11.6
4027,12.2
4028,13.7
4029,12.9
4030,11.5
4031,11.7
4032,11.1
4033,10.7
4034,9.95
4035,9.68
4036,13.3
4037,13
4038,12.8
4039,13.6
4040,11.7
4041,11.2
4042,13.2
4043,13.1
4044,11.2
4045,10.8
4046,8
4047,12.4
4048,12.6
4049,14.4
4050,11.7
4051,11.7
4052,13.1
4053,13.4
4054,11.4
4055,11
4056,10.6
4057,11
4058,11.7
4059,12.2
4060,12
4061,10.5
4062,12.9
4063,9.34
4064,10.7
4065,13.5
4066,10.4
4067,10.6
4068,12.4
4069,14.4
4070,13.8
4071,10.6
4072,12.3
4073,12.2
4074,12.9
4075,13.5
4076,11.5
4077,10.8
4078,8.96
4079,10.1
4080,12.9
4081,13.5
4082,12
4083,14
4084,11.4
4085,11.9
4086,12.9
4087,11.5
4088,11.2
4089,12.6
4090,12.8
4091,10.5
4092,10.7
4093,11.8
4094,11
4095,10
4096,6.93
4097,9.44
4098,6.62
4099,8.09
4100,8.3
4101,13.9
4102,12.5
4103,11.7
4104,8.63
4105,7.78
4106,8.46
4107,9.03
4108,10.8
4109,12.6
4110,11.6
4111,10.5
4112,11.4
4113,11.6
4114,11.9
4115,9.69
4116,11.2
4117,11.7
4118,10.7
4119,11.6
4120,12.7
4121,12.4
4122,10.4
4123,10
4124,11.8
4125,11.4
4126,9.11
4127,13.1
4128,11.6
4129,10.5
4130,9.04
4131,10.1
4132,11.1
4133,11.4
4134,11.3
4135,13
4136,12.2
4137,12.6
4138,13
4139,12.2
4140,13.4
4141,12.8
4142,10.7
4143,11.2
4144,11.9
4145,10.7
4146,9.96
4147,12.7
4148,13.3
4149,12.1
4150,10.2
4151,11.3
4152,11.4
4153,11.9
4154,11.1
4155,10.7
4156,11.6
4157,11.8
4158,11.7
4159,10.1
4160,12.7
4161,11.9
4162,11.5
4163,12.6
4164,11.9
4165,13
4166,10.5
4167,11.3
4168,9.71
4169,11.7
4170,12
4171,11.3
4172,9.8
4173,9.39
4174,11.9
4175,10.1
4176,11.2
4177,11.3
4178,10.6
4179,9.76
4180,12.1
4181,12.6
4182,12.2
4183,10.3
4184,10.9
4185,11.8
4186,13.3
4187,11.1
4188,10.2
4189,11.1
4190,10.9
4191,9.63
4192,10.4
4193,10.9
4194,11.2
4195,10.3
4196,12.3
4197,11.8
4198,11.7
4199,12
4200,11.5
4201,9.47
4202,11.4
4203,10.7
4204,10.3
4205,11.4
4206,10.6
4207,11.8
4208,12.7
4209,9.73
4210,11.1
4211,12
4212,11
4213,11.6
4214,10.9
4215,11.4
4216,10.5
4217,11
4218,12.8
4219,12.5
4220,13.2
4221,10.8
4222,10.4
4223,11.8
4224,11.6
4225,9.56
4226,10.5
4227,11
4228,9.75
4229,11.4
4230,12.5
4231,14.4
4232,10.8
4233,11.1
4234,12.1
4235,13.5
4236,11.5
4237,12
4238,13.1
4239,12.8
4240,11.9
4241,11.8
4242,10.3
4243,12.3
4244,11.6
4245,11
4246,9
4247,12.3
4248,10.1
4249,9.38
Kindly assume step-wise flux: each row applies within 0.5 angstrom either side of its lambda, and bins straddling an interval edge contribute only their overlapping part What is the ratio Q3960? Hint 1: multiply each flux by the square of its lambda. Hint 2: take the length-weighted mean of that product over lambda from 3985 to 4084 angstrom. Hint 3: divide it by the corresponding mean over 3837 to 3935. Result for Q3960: 1.2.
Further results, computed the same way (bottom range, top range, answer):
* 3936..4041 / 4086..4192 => 1.08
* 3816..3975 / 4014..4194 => 1.23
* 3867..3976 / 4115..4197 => 1.24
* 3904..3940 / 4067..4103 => 1.17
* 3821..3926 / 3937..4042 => 1.12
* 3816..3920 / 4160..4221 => 1.26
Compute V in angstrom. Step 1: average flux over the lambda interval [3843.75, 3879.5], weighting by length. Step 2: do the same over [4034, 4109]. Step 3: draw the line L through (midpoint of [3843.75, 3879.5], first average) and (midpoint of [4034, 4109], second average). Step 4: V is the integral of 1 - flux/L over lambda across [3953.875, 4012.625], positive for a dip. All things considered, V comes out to 5.80 angstrom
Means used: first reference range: 11.8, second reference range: 11.4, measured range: 10.4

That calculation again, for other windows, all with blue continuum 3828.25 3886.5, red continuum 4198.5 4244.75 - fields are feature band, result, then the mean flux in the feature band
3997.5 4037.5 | -3.8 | 12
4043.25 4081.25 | -2.3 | 11.8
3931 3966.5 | 1.8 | 10.3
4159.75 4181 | 0.2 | 11.3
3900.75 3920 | -0.5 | 11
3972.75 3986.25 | 1.0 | 10.1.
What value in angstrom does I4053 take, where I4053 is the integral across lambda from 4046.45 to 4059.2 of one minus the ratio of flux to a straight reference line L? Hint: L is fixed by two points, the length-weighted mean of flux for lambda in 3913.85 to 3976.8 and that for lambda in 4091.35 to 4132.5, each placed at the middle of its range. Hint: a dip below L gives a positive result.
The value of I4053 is -2.0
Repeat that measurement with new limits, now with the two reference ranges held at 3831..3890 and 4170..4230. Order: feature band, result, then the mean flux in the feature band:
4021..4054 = -3.3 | 12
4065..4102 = -1.5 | 11.4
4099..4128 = 0.3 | 10.9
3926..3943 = 1.4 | 9.83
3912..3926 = -1.2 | 11.6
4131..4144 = -1.1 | 12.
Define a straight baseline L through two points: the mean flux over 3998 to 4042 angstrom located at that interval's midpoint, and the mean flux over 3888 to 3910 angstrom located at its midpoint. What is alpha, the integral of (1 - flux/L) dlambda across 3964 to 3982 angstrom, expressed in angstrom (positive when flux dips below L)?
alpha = 4.30 angstrom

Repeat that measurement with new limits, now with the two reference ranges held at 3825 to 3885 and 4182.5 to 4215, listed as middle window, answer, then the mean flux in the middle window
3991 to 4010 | -2.33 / 12.2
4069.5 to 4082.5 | -1.17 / 11.9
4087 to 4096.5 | 0.08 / 10.9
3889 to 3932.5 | 0.94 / 10.5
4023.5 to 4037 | -0.91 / 11.6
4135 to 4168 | -2.03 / 11.7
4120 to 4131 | 0.04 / 11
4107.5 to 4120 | -0.38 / 11.3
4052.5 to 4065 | -0.64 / 11.5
